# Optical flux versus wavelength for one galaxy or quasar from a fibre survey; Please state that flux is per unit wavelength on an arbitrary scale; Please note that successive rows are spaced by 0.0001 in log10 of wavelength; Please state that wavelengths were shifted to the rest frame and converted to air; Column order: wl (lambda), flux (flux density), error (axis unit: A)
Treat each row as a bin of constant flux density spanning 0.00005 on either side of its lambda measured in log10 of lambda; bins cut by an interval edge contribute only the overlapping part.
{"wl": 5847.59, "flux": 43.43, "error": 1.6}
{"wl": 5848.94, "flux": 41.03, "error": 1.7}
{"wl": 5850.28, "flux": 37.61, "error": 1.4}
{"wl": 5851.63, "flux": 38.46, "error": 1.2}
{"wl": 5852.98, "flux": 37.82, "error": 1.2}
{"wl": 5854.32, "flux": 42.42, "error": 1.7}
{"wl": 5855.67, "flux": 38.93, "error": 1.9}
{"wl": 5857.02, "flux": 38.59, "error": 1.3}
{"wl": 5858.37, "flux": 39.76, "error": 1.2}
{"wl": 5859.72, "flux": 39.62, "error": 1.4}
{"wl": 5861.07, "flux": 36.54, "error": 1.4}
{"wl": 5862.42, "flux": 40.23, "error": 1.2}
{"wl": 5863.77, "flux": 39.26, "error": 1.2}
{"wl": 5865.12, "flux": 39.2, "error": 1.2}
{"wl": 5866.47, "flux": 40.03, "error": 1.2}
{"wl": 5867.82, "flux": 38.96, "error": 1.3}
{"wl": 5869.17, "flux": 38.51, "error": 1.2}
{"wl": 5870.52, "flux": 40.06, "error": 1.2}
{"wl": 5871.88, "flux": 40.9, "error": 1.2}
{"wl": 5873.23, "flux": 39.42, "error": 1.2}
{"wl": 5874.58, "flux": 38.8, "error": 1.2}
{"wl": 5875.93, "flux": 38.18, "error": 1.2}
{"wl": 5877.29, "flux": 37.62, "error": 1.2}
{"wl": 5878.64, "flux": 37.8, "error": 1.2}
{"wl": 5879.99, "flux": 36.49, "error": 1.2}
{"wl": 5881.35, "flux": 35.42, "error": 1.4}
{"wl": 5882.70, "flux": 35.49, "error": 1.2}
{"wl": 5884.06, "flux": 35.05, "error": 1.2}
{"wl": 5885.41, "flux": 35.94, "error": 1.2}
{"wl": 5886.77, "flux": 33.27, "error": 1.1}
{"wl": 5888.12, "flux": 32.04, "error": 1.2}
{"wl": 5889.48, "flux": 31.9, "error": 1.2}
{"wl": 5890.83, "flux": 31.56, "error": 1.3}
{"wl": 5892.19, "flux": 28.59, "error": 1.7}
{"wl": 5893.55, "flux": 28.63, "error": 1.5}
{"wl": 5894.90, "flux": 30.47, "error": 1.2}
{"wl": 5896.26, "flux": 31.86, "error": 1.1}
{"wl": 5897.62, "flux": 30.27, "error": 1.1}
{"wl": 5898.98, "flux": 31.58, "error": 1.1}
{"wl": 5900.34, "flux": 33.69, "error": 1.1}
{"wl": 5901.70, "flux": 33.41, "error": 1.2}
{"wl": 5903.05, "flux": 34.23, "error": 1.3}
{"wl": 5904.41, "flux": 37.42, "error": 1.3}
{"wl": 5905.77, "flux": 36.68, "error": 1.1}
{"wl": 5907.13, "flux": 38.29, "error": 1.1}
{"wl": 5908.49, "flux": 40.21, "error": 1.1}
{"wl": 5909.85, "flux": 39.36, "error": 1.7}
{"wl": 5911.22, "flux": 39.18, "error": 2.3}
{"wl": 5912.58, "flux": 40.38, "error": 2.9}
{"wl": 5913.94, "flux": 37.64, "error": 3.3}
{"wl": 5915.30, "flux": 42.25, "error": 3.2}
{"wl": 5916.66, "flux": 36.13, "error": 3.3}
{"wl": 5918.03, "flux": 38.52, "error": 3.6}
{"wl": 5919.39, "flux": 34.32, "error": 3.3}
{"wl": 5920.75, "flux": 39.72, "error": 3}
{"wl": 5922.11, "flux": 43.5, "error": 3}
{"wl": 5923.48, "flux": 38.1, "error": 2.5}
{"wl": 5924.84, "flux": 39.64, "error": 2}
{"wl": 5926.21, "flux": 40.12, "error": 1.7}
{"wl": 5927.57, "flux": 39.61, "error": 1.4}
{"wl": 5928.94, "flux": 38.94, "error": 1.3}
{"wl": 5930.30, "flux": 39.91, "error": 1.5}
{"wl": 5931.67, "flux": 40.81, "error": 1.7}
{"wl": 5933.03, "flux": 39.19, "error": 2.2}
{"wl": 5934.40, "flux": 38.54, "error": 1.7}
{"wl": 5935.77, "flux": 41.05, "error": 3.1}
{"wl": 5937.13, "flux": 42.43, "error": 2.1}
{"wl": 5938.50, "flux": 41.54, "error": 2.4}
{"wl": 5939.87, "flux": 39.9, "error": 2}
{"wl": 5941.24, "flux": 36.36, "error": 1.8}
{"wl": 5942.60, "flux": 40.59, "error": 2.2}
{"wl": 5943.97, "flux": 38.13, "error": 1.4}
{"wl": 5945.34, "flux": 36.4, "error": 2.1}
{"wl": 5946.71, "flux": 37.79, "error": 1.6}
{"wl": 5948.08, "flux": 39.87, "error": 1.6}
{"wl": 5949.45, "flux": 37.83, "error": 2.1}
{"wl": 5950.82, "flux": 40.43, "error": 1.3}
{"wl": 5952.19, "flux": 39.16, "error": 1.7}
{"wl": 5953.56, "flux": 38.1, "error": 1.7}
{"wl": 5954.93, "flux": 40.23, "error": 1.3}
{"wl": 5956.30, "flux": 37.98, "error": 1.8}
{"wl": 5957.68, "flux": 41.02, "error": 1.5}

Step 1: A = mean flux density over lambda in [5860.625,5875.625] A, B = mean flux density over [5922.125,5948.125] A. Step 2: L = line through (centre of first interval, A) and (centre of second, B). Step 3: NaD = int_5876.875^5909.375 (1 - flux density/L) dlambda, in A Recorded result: 4.4 A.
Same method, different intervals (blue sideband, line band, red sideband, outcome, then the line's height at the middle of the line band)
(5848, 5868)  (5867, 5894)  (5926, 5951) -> 2.42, 39.3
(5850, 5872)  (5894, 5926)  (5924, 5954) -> 2.04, 39.3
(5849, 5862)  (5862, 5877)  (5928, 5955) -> -0.11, 39.1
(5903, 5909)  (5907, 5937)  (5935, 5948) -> -0.79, 38.4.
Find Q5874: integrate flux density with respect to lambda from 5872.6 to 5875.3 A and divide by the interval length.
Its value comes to 39.2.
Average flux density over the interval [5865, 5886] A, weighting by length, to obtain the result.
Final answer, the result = 38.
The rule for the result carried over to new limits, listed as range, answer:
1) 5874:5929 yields 36.1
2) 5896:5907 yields 33.9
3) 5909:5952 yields 39.3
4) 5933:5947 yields 39.3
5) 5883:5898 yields 31.9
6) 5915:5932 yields 39.3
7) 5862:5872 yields 39.5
